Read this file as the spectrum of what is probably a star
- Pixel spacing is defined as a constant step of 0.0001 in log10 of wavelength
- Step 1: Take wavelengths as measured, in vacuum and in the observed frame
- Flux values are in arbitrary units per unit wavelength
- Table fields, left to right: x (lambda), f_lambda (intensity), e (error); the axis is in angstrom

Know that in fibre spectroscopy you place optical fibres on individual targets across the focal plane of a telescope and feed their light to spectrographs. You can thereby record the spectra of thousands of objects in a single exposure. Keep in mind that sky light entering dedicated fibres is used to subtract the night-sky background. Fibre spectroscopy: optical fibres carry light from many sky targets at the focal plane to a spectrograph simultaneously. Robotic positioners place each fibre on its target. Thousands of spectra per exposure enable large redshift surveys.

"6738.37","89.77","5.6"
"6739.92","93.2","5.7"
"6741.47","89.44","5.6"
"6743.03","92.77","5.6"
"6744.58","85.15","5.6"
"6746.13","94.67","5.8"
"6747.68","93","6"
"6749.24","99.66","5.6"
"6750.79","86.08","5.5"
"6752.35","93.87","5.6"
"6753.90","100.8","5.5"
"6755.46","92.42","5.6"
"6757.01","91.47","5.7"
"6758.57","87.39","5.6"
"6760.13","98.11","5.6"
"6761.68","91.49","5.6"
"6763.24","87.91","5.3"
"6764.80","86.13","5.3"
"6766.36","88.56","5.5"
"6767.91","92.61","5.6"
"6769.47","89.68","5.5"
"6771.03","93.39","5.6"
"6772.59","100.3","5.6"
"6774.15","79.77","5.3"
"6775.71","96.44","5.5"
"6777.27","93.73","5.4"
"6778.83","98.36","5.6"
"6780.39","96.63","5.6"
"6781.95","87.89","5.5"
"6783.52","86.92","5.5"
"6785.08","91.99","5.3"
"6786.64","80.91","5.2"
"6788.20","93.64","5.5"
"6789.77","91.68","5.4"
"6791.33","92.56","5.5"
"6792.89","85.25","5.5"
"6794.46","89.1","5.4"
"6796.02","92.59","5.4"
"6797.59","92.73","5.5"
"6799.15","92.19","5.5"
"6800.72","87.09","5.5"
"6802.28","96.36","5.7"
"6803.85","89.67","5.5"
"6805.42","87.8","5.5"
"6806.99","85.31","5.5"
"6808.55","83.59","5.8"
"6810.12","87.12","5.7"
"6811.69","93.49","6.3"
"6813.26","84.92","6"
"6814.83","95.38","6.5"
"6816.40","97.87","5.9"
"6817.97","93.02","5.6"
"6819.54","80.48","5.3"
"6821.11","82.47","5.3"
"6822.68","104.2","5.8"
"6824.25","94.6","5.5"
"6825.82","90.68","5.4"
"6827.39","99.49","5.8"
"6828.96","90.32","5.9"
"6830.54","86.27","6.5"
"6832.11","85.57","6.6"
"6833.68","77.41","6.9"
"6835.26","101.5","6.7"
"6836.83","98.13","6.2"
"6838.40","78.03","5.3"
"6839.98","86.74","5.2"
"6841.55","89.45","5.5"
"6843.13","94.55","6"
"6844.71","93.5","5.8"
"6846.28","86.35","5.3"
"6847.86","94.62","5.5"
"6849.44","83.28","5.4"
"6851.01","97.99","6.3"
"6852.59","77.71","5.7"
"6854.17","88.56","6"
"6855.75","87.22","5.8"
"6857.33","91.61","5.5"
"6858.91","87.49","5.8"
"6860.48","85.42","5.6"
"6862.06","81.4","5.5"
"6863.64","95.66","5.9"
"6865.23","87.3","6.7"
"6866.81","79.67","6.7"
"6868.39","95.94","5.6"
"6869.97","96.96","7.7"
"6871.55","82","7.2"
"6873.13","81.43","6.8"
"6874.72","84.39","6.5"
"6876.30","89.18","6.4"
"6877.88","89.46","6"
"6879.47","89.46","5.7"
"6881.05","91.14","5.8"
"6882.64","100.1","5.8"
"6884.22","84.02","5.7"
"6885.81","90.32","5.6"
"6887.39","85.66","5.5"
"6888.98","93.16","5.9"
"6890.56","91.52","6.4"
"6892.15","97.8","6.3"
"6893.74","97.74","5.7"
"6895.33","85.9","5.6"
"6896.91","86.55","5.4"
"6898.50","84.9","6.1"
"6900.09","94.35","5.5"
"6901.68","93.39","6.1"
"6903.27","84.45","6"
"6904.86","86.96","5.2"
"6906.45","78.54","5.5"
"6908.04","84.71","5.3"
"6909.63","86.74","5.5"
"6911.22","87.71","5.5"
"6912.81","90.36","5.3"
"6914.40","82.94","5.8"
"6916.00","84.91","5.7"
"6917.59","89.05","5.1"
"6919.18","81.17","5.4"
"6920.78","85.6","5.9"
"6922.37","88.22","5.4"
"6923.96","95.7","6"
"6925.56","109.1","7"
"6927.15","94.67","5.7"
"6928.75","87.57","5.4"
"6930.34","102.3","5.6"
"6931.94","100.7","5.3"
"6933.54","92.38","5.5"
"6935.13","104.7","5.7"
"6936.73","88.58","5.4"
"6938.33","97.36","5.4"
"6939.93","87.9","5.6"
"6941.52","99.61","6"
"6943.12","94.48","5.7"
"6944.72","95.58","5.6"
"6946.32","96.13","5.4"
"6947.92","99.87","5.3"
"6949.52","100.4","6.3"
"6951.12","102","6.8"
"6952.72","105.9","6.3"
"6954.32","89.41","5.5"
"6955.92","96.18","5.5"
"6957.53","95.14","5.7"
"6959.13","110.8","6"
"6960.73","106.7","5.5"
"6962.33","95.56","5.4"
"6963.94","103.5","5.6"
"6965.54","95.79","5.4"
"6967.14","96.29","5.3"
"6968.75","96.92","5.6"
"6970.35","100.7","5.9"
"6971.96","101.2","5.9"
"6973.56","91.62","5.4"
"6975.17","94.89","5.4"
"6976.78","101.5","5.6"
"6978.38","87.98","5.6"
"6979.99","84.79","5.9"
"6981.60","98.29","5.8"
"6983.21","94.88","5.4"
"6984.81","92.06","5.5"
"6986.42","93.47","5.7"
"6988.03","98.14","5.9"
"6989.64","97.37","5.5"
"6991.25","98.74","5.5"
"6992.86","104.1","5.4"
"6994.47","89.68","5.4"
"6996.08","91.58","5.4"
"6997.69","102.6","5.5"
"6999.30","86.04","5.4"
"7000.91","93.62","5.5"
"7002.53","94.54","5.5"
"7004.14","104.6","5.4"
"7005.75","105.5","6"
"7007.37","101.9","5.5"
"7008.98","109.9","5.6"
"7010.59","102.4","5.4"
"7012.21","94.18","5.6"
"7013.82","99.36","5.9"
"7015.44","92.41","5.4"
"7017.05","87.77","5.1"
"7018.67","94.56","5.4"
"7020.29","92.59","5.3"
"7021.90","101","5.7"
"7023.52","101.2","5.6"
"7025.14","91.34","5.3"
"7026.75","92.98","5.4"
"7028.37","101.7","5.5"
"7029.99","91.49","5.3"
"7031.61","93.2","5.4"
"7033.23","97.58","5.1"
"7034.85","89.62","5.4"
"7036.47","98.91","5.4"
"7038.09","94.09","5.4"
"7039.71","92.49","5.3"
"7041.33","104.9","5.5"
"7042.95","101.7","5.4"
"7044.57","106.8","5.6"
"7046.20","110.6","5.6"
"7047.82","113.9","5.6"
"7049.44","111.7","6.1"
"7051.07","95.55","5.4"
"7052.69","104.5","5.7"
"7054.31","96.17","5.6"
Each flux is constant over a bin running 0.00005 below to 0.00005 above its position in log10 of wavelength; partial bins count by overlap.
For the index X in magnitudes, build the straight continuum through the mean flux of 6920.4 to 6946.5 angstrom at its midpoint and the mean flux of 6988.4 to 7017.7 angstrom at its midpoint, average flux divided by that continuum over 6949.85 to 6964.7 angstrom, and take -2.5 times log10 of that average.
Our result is -0.05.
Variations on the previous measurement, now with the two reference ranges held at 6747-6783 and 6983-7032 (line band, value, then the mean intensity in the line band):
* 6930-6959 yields -0.02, 97.4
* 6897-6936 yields 0.05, 90.4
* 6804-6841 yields 0.04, 89.8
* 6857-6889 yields 0.07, 88.5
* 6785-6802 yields 0.03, 90.1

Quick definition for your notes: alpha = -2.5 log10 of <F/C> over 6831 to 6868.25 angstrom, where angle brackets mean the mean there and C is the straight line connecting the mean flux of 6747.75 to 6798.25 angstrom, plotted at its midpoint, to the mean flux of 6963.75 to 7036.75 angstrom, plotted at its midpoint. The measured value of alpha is 0.06 mag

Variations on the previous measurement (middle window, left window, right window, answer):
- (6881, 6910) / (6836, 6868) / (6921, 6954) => 0.039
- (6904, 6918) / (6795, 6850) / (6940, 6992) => 0.107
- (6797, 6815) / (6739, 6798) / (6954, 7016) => 0.037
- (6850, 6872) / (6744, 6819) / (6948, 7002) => 0.063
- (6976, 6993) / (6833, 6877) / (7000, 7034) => 0.003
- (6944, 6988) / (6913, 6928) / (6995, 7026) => -0.042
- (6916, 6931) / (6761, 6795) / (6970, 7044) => 0.025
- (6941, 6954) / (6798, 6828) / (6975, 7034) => -0.048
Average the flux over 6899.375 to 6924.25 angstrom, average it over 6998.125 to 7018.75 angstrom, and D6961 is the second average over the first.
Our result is 1.12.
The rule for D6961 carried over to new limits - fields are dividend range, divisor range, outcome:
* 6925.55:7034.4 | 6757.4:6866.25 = 1.08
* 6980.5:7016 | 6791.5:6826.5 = 1.08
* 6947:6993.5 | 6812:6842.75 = 1.08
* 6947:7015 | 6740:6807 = 1.07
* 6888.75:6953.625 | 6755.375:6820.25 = 1.02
